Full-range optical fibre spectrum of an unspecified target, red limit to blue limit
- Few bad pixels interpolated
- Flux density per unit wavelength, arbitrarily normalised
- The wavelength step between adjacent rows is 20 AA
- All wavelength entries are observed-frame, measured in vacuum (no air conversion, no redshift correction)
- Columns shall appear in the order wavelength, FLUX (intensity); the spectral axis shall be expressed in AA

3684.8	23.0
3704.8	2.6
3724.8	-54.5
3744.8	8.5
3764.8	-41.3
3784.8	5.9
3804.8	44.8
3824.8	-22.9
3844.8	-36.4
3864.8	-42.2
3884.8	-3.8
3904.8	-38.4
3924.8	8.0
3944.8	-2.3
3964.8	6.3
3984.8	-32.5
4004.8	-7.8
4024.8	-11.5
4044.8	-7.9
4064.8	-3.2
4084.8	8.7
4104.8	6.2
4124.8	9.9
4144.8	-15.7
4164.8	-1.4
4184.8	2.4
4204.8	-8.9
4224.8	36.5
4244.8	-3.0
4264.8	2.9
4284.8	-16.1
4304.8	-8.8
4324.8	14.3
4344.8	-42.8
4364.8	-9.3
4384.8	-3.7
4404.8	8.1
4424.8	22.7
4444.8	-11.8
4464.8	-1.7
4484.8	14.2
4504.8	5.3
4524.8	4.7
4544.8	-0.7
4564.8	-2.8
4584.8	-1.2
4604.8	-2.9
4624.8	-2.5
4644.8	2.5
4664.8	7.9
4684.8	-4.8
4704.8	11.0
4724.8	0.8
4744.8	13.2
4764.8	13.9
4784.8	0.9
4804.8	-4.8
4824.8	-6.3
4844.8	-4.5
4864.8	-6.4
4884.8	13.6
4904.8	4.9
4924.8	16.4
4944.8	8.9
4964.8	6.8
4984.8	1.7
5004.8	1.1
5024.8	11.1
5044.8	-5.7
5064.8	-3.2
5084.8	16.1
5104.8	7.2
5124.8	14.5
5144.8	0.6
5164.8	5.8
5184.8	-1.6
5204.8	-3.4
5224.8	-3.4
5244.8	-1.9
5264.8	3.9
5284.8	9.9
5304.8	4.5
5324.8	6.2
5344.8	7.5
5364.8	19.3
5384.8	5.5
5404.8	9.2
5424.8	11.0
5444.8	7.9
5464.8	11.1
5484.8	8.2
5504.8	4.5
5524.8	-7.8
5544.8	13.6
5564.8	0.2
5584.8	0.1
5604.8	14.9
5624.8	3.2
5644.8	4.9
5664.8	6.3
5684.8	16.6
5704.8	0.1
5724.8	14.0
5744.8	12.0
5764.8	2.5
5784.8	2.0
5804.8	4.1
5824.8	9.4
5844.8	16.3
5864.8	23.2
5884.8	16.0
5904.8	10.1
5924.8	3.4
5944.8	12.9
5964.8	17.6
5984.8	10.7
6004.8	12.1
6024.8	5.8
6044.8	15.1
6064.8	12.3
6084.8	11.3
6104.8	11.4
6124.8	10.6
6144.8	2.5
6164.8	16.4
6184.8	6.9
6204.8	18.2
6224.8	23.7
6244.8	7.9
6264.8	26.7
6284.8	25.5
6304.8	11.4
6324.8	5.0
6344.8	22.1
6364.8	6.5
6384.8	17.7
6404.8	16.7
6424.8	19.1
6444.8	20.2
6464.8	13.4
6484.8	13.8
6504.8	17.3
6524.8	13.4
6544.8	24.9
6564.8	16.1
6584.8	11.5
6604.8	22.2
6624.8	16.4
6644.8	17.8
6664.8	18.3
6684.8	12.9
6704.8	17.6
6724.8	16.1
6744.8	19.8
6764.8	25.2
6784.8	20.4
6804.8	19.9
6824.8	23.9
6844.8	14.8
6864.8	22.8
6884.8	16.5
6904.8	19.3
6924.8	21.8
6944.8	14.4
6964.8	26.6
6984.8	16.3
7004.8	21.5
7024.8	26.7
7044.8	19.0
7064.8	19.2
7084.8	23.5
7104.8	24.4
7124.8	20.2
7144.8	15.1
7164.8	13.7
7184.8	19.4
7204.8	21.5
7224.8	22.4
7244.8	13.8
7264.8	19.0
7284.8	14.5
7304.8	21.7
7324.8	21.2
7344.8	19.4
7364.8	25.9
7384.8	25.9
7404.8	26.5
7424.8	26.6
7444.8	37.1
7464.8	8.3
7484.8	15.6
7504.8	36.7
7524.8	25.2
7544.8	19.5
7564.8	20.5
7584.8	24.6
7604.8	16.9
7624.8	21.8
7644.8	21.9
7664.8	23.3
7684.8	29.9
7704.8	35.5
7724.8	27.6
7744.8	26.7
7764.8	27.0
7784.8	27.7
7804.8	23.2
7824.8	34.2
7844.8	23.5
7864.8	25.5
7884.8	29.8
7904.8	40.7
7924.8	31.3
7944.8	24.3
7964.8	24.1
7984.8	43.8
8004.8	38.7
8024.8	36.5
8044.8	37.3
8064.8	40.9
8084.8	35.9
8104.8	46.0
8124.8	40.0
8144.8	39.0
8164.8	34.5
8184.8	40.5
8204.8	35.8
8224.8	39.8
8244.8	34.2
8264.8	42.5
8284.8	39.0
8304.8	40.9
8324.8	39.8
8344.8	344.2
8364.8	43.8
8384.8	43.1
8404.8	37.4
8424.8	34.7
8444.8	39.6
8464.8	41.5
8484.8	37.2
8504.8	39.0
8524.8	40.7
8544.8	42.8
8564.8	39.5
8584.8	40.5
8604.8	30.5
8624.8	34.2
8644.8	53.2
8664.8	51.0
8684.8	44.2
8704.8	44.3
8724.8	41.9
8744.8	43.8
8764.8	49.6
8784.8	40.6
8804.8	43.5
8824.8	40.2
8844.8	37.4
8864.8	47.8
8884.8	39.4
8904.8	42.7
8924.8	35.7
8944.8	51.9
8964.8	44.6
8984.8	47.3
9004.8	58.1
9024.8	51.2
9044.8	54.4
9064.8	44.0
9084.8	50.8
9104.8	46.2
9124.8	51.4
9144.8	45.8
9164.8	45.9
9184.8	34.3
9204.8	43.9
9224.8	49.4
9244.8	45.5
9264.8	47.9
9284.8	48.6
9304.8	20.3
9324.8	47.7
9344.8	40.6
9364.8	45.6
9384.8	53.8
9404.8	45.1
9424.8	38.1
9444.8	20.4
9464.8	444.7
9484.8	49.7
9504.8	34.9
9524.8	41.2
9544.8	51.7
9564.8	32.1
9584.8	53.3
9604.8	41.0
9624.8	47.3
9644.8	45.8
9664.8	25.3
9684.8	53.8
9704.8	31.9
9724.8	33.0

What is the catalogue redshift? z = 1.00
